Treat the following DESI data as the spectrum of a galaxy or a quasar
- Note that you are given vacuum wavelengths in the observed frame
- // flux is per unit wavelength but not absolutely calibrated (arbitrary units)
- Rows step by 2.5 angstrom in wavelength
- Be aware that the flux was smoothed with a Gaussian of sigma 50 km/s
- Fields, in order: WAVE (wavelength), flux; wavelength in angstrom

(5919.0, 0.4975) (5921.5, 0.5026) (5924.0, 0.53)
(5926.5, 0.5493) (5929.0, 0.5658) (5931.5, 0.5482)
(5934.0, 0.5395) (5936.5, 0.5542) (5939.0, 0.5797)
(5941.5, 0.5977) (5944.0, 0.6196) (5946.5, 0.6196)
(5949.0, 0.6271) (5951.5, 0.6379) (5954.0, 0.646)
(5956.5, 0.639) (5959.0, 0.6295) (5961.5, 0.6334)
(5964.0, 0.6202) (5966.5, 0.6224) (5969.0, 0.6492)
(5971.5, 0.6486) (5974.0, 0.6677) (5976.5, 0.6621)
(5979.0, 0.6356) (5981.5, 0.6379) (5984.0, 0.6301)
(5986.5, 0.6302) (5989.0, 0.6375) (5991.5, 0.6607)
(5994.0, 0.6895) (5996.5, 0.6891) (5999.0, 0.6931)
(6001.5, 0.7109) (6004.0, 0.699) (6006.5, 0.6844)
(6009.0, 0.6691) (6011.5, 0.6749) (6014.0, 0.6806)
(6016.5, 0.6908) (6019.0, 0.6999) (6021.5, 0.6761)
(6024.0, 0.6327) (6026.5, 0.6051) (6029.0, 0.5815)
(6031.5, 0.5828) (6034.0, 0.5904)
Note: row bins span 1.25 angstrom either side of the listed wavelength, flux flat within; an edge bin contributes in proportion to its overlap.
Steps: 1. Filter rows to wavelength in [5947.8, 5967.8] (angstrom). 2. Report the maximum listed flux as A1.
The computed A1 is 0.646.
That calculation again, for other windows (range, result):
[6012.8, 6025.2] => 0.6999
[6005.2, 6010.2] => 0.6844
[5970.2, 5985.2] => 0.6677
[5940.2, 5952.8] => 0.6379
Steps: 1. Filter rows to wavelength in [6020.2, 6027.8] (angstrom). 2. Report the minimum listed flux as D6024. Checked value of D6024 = 0.6051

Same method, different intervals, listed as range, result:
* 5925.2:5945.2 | 0.5395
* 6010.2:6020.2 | 0.6749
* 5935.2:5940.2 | 0.5542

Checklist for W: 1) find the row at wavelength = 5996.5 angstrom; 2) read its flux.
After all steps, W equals 0.6891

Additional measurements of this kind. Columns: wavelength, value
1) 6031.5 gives 0.5828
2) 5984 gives 0.6301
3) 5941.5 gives 0.5977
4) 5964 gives 0.6202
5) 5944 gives 0.6196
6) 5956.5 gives 0.639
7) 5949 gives 0.6271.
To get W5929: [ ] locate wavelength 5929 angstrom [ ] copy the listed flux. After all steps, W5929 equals 0.5658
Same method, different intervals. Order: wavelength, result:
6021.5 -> 0.6761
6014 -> 0.6806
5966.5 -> 0.6224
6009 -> 0.6691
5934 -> 0.5395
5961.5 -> 0.6334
